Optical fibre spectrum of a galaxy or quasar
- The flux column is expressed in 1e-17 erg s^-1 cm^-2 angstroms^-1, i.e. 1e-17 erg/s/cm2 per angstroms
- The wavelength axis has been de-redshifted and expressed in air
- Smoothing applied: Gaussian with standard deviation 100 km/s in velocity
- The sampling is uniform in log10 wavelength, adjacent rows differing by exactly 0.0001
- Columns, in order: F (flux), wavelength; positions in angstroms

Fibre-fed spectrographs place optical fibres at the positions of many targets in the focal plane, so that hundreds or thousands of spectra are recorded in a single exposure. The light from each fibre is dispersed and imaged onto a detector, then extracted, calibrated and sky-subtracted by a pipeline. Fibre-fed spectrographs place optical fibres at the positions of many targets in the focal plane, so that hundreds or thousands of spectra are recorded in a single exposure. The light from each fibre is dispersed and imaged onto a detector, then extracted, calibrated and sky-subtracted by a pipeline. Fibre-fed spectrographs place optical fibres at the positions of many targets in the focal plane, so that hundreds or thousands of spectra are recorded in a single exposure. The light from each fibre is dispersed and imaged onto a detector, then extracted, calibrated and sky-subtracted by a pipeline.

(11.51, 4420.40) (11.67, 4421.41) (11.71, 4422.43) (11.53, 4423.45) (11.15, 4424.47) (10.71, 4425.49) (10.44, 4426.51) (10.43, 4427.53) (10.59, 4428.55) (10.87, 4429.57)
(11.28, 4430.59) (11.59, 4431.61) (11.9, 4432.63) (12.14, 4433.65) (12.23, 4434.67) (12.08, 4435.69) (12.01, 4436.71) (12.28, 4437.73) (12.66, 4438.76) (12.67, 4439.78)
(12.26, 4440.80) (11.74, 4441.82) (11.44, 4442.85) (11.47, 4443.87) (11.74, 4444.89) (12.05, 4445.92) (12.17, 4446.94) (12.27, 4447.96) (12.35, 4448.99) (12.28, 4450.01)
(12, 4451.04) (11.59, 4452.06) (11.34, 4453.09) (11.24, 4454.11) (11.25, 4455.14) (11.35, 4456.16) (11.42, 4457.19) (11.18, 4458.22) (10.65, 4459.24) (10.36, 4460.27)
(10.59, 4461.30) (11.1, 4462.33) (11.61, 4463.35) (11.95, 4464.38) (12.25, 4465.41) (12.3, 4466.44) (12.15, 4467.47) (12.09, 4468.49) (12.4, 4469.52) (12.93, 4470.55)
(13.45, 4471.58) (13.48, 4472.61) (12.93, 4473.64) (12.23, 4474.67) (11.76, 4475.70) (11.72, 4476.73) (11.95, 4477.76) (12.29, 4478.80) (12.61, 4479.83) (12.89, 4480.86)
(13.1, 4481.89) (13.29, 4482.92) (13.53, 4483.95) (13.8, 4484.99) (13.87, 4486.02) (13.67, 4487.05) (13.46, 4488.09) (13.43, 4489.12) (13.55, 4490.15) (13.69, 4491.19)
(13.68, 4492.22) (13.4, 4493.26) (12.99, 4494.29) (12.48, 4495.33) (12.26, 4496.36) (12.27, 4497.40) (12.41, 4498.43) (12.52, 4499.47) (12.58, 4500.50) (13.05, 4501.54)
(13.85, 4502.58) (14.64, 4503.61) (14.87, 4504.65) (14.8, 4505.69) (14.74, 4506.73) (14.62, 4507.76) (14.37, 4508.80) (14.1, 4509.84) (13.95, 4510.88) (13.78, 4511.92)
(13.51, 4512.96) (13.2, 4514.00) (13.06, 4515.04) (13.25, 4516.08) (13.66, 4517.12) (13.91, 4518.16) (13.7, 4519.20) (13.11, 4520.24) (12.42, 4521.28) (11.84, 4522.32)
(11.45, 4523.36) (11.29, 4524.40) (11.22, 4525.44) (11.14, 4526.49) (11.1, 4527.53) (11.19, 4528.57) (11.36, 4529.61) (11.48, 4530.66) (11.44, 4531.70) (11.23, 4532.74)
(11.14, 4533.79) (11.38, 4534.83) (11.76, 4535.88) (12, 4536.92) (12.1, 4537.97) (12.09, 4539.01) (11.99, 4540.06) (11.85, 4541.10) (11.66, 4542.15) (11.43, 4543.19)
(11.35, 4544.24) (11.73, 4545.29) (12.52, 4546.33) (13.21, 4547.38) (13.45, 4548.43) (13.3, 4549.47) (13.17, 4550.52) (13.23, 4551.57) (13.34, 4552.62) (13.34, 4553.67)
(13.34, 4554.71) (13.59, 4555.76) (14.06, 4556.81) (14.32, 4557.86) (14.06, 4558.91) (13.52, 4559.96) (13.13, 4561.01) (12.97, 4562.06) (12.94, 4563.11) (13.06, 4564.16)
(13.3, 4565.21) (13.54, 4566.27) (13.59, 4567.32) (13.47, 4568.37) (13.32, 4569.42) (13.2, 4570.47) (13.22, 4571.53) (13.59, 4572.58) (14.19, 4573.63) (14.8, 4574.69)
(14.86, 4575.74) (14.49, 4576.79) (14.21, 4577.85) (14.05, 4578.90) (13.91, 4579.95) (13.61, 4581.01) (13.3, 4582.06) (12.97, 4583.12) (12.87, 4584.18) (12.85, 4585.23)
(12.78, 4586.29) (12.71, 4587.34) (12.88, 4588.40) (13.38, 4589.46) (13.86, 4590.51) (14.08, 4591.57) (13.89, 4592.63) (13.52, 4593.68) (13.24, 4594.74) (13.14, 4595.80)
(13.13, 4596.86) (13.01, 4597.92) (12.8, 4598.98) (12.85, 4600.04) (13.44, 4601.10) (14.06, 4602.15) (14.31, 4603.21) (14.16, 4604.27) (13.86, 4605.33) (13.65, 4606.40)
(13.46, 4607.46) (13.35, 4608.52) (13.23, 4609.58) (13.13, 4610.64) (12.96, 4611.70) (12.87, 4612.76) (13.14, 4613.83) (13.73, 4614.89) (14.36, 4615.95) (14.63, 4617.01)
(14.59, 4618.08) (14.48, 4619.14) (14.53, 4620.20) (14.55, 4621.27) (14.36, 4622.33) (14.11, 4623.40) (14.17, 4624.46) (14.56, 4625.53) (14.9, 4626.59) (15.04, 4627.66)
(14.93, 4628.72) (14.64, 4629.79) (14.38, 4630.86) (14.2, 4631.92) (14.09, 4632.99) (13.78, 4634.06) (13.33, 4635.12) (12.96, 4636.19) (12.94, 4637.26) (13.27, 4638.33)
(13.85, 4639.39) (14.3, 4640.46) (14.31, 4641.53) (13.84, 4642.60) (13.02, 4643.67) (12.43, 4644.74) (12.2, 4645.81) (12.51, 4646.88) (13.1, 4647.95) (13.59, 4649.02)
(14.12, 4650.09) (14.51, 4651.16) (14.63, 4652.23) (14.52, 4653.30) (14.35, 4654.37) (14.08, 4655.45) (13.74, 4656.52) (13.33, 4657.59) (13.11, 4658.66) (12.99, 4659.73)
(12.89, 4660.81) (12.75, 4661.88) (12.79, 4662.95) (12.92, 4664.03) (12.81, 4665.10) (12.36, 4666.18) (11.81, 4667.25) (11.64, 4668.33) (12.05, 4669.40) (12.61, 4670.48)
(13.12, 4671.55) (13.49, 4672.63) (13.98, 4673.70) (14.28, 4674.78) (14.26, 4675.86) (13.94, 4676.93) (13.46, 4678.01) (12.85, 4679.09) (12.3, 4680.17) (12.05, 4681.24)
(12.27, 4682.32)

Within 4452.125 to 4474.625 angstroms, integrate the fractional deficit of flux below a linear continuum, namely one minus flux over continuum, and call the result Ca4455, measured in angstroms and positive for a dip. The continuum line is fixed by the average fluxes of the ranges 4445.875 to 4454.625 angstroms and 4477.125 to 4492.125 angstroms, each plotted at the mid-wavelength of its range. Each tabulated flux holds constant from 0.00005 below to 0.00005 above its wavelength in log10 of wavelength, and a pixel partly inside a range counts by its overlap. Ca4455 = 1.1 angstroms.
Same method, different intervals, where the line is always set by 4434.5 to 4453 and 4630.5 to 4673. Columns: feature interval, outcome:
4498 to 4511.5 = -1.6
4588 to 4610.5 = -0.9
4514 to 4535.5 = 0.8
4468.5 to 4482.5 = -0.4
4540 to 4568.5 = -0.7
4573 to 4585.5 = -1.0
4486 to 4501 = -0.9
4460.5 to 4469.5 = 0.3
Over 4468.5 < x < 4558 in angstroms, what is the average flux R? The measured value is 12.8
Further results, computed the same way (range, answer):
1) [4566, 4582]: 13.9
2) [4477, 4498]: 13.1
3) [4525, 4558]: 12.2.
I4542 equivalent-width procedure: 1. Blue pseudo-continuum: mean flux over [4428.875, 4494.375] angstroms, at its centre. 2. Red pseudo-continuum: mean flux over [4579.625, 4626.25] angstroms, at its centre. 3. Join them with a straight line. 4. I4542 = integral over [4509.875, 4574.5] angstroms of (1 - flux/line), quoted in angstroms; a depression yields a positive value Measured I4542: 1.5 angstroms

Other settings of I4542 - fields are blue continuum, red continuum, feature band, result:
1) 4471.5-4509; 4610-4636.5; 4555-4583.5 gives 0.2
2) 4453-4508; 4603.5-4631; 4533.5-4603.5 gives 2.1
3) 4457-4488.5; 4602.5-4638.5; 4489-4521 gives -2.0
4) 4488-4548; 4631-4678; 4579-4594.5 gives -0.4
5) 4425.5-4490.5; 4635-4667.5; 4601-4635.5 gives -2.4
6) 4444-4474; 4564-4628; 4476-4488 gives -0.8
